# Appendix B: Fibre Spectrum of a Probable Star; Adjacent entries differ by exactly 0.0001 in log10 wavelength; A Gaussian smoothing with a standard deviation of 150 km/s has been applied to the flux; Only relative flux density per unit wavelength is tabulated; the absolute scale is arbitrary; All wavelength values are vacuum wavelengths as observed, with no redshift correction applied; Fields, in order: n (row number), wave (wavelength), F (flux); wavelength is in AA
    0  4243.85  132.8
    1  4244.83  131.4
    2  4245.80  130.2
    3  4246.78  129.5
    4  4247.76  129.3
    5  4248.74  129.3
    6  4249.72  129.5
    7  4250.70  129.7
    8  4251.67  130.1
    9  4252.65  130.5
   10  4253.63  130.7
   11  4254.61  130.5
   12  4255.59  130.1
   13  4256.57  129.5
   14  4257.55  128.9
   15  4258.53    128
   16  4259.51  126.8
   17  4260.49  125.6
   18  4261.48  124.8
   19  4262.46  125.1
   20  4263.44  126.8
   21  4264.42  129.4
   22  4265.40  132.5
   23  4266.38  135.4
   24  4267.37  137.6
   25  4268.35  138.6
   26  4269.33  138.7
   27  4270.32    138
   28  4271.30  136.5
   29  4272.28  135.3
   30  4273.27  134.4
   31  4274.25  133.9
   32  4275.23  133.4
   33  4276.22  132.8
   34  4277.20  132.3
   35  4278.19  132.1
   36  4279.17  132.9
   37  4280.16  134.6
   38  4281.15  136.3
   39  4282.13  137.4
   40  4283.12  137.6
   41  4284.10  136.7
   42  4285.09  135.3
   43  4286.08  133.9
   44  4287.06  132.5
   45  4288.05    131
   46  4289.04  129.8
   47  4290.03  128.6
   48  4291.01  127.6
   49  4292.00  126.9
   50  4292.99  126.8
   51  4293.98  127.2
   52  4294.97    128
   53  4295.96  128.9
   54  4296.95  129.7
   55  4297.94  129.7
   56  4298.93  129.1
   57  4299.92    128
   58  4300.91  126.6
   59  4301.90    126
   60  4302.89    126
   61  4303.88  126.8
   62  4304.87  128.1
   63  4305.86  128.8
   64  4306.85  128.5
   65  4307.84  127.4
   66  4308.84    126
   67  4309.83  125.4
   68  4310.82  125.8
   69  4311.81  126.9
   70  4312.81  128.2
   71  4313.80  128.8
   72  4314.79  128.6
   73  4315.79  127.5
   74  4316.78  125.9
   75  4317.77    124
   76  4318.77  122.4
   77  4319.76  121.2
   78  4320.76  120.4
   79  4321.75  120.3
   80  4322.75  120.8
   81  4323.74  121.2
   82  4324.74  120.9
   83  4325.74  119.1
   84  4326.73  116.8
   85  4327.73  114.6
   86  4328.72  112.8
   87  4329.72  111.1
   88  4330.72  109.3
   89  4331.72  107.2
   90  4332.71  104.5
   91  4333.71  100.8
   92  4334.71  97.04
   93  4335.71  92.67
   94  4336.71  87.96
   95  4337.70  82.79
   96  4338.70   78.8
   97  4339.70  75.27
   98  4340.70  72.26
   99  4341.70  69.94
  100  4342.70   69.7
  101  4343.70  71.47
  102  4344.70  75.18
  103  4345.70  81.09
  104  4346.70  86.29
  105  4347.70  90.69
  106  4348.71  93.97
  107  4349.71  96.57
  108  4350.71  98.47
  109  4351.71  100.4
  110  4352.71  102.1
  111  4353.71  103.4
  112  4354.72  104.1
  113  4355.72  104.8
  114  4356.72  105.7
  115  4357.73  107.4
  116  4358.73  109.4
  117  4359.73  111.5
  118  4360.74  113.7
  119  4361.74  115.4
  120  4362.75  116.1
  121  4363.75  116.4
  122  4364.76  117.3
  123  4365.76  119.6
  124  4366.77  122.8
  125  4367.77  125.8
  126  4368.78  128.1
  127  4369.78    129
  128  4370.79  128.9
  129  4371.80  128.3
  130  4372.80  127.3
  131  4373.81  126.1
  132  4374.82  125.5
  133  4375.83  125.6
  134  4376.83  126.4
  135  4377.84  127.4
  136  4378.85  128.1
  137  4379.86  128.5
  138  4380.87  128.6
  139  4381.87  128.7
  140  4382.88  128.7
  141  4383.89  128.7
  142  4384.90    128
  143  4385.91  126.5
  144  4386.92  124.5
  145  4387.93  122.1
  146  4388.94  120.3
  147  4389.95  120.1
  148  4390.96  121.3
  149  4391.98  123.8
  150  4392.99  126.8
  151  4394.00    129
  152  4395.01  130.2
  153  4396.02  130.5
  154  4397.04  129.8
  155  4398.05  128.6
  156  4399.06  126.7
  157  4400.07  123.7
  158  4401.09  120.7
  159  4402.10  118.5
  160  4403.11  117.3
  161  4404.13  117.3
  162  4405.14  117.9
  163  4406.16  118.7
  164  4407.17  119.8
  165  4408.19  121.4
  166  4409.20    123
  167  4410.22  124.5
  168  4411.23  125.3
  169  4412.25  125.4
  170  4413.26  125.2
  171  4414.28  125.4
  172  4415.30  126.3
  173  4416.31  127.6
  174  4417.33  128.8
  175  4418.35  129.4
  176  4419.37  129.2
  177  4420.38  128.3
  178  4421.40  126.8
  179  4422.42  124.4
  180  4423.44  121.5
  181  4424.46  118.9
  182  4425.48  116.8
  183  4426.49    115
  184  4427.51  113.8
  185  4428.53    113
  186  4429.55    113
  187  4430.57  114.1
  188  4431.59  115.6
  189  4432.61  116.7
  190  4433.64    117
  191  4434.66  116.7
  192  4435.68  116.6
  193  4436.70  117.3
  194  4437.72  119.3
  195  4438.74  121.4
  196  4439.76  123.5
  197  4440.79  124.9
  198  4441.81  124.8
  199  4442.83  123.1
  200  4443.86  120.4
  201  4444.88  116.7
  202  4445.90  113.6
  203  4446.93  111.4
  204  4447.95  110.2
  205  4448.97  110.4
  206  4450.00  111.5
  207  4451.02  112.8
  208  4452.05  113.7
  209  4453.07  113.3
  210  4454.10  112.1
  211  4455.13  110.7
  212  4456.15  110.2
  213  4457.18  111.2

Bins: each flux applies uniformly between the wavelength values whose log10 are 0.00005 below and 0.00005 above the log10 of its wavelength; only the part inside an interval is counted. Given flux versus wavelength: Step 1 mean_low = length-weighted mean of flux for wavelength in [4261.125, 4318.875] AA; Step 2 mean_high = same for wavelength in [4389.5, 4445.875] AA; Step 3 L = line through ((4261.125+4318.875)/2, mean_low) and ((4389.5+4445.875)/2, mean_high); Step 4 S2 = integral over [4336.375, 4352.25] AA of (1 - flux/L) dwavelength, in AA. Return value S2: 5.5 AA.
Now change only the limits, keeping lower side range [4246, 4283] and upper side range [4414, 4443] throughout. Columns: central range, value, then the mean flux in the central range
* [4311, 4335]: 1.8 AA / 118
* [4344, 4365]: 4.0 AA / 102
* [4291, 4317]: 0.3 AA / 128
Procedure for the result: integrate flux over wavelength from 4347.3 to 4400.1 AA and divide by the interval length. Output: 120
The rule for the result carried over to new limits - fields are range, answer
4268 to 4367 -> 117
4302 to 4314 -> 127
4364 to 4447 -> 123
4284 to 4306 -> 129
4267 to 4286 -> 135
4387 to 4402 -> 125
